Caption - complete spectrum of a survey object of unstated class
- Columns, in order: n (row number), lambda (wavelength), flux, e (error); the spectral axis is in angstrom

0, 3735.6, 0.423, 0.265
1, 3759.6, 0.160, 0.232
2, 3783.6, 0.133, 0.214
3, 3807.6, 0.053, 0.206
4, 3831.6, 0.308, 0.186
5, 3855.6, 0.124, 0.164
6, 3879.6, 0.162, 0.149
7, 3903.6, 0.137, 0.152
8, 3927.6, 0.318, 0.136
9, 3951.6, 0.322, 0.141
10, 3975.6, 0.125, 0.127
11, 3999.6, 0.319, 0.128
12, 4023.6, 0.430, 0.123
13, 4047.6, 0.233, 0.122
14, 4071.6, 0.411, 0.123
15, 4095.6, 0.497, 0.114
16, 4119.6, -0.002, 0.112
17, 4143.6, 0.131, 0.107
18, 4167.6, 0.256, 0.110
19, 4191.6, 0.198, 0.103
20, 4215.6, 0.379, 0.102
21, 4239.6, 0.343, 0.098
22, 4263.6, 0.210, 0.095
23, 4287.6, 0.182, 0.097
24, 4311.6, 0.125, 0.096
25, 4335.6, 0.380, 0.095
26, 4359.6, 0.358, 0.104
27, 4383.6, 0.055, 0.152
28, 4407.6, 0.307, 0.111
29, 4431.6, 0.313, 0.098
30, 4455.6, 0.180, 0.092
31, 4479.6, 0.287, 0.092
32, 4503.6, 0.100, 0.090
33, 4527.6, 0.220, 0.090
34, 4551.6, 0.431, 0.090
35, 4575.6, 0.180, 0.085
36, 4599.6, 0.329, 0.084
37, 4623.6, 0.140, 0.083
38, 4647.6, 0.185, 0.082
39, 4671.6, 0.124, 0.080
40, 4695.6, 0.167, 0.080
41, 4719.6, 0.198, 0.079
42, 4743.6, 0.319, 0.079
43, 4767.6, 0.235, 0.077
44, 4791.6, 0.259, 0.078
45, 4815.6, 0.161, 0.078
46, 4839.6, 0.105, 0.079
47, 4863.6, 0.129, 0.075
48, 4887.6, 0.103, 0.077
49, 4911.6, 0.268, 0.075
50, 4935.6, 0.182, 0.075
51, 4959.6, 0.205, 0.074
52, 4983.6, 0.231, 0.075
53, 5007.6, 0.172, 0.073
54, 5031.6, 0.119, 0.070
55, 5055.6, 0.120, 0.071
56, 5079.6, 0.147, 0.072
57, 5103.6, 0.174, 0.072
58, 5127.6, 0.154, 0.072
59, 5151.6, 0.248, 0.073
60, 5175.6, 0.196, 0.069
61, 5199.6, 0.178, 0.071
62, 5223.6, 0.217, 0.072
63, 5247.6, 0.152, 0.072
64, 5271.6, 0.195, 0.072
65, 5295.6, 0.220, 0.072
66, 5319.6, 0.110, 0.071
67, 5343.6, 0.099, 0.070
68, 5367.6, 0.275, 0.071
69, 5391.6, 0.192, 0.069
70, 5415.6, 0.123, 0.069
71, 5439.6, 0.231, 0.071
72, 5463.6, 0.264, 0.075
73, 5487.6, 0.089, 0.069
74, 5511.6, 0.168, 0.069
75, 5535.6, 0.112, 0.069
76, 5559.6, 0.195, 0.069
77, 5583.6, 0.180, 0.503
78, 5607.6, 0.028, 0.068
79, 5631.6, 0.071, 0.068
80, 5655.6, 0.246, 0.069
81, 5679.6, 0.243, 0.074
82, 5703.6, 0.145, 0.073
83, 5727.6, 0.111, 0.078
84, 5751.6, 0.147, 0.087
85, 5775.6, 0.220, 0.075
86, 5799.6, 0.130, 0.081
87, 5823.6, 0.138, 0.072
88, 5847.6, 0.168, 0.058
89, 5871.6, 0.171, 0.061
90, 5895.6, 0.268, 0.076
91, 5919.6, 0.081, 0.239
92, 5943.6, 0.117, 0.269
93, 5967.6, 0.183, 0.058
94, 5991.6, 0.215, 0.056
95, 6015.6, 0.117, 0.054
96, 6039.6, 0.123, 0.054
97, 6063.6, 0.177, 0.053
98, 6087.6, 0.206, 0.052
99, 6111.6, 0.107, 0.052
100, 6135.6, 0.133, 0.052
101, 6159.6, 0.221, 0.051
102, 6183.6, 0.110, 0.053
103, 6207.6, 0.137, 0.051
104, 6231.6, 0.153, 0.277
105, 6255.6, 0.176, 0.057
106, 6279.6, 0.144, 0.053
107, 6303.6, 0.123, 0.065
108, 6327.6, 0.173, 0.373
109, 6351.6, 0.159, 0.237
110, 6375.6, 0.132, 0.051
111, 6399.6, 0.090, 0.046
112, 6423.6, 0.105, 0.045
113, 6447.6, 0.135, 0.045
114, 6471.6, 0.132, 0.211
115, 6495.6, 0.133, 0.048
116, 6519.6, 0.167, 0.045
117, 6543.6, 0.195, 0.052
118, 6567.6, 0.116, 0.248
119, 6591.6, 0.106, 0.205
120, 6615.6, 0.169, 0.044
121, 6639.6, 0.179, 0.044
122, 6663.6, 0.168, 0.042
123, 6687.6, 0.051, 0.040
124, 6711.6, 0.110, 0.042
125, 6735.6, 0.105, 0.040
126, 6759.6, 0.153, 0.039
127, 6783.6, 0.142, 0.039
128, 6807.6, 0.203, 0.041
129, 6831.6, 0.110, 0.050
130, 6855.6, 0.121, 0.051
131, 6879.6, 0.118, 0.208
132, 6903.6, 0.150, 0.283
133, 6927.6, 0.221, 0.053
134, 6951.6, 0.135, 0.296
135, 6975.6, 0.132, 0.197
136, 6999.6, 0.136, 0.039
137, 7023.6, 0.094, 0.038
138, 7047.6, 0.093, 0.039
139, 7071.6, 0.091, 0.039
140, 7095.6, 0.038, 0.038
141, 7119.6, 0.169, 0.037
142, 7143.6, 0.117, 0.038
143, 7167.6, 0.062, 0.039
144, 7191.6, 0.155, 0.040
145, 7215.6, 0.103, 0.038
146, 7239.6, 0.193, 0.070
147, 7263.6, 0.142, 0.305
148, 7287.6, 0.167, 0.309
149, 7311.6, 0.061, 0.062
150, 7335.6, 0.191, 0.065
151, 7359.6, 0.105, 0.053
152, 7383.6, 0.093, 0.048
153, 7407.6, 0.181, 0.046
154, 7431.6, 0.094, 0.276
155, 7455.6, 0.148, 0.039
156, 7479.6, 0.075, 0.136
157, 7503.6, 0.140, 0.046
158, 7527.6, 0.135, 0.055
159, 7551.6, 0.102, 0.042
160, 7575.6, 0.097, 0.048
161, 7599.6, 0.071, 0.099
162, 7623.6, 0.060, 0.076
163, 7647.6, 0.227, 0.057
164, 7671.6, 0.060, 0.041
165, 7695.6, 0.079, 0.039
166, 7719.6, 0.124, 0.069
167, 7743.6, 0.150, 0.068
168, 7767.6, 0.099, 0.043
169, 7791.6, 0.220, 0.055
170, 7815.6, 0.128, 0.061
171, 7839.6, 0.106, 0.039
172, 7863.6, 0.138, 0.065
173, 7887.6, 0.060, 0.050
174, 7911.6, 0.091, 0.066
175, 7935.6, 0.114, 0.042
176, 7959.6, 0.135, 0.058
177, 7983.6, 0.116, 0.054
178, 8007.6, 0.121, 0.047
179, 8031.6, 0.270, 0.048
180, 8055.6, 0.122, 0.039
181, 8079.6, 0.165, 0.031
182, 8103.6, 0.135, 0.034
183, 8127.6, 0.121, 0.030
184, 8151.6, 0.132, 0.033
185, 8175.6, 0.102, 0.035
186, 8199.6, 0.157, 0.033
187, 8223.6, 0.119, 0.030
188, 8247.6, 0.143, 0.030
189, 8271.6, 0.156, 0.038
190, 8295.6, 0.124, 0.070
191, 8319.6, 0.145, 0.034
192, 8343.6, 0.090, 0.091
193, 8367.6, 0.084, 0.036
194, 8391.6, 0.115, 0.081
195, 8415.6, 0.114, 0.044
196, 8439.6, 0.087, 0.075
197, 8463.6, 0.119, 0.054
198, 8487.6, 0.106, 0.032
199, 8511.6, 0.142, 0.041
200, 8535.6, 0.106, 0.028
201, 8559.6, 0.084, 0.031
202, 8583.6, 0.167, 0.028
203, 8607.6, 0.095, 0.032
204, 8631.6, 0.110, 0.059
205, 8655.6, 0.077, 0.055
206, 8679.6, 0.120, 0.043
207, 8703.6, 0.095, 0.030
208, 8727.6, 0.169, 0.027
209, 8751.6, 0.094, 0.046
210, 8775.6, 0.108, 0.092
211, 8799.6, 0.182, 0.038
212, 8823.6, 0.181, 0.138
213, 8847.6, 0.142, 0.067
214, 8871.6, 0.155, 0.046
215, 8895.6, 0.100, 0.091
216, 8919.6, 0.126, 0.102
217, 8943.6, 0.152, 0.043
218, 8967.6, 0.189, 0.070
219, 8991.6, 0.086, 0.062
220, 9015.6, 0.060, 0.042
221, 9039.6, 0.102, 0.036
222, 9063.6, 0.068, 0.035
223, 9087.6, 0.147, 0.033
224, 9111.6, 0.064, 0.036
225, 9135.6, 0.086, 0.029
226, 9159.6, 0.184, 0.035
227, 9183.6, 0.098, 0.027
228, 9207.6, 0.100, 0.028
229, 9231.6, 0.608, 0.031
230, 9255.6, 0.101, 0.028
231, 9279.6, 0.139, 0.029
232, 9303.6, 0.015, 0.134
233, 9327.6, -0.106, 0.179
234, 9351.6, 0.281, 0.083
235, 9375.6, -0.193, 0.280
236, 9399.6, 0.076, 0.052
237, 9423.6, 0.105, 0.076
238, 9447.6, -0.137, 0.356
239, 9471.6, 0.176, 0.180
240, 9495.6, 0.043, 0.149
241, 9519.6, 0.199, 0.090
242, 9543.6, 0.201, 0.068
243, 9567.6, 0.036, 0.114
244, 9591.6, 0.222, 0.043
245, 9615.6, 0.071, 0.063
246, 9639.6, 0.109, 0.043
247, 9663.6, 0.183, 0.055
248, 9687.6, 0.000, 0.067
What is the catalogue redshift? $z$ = 1.476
